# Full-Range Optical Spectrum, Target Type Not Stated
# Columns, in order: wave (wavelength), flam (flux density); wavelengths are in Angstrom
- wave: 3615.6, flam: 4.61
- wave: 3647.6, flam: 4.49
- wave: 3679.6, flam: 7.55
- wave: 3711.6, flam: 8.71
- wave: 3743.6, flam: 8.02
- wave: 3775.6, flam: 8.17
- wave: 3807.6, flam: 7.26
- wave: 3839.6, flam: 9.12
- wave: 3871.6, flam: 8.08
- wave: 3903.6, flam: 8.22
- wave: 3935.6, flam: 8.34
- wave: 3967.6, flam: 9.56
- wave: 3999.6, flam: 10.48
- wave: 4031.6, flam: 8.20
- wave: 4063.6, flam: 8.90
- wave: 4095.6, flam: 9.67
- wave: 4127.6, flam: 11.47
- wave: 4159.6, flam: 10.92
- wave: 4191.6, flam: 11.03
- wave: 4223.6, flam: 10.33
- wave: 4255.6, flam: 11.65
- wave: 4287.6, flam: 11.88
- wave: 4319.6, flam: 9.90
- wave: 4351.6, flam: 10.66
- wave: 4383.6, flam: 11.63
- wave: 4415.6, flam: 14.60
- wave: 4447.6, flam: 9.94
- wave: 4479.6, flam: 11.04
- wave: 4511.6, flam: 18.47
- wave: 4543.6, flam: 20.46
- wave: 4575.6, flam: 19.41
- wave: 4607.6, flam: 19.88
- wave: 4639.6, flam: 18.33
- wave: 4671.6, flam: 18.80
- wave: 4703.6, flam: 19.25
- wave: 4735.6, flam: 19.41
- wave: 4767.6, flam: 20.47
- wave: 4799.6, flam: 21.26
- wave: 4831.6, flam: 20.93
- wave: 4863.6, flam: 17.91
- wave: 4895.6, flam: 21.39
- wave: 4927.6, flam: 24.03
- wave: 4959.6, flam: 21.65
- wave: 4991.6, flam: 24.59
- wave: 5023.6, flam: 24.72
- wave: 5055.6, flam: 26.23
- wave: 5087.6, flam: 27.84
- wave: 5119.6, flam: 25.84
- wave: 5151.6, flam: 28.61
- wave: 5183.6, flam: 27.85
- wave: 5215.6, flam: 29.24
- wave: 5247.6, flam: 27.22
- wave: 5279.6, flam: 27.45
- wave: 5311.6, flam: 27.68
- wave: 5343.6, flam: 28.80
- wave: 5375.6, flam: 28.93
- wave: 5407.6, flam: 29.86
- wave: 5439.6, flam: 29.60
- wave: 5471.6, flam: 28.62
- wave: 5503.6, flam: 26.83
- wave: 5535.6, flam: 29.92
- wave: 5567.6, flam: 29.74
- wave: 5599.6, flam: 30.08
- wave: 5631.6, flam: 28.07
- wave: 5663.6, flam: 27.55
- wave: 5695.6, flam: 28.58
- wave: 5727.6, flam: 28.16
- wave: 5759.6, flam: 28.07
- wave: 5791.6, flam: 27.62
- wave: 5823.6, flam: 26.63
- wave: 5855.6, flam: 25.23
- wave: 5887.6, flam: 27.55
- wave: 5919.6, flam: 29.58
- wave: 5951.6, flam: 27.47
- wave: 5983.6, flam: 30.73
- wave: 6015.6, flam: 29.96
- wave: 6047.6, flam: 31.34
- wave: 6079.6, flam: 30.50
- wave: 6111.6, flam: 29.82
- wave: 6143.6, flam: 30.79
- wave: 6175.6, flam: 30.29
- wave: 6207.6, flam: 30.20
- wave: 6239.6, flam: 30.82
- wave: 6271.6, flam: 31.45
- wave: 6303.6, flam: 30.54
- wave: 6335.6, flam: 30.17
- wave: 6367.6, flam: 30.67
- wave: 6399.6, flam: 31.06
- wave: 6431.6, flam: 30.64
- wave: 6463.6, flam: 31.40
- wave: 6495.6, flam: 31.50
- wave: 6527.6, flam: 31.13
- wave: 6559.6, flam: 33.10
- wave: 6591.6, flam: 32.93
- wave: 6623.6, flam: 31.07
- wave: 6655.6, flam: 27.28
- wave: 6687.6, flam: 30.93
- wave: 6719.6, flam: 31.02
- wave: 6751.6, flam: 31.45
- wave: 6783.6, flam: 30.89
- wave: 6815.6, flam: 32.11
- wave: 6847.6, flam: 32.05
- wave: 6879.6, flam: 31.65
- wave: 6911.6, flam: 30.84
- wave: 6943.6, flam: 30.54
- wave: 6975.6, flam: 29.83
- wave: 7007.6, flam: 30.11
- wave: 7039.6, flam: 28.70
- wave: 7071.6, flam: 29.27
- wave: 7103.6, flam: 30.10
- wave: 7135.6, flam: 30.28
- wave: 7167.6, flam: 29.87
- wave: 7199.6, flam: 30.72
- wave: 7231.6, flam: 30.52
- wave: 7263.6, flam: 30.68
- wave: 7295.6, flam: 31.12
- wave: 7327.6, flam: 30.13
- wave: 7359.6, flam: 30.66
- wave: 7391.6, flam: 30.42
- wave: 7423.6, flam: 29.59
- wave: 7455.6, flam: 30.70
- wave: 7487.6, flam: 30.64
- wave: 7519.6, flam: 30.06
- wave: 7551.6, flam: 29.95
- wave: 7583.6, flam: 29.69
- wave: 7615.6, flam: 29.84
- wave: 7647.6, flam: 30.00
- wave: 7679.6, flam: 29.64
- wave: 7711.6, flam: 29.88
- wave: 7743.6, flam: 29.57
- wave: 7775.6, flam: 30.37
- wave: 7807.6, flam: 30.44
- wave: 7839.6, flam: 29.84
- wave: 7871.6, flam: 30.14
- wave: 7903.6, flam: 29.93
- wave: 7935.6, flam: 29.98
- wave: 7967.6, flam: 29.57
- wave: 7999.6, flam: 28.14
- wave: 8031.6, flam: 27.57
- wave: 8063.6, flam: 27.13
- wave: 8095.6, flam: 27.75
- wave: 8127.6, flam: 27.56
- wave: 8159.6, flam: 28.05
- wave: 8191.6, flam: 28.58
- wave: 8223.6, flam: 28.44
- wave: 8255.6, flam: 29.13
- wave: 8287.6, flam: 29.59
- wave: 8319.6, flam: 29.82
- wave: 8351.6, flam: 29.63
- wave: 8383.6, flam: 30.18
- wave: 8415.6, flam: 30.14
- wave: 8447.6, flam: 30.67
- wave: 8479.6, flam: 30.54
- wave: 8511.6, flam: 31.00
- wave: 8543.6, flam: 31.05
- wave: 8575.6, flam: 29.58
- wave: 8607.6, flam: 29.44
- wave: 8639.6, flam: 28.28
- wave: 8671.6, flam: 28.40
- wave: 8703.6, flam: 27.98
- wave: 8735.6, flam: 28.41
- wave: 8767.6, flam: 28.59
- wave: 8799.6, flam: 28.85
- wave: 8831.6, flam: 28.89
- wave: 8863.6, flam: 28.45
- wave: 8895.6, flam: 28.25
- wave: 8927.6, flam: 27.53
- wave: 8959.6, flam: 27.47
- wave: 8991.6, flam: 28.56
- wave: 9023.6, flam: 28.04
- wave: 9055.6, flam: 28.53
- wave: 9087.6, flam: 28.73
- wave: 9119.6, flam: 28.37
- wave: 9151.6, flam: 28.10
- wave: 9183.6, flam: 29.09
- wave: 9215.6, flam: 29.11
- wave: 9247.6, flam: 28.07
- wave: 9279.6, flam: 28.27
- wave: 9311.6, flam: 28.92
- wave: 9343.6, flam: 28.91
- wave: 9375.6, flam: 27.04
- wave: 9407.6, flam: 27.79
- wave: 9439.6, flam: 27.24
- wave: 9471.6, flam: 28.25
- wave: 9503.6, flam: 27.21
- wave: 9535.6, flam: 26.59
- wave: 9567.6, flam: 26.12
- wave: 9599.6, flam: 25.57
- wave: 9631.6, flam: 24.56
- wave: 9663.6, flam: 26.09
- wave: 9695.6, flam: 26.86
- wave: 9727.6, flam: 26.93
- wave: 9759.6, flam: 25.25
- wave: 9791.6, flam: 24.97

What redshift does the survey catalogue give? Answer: 0.13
